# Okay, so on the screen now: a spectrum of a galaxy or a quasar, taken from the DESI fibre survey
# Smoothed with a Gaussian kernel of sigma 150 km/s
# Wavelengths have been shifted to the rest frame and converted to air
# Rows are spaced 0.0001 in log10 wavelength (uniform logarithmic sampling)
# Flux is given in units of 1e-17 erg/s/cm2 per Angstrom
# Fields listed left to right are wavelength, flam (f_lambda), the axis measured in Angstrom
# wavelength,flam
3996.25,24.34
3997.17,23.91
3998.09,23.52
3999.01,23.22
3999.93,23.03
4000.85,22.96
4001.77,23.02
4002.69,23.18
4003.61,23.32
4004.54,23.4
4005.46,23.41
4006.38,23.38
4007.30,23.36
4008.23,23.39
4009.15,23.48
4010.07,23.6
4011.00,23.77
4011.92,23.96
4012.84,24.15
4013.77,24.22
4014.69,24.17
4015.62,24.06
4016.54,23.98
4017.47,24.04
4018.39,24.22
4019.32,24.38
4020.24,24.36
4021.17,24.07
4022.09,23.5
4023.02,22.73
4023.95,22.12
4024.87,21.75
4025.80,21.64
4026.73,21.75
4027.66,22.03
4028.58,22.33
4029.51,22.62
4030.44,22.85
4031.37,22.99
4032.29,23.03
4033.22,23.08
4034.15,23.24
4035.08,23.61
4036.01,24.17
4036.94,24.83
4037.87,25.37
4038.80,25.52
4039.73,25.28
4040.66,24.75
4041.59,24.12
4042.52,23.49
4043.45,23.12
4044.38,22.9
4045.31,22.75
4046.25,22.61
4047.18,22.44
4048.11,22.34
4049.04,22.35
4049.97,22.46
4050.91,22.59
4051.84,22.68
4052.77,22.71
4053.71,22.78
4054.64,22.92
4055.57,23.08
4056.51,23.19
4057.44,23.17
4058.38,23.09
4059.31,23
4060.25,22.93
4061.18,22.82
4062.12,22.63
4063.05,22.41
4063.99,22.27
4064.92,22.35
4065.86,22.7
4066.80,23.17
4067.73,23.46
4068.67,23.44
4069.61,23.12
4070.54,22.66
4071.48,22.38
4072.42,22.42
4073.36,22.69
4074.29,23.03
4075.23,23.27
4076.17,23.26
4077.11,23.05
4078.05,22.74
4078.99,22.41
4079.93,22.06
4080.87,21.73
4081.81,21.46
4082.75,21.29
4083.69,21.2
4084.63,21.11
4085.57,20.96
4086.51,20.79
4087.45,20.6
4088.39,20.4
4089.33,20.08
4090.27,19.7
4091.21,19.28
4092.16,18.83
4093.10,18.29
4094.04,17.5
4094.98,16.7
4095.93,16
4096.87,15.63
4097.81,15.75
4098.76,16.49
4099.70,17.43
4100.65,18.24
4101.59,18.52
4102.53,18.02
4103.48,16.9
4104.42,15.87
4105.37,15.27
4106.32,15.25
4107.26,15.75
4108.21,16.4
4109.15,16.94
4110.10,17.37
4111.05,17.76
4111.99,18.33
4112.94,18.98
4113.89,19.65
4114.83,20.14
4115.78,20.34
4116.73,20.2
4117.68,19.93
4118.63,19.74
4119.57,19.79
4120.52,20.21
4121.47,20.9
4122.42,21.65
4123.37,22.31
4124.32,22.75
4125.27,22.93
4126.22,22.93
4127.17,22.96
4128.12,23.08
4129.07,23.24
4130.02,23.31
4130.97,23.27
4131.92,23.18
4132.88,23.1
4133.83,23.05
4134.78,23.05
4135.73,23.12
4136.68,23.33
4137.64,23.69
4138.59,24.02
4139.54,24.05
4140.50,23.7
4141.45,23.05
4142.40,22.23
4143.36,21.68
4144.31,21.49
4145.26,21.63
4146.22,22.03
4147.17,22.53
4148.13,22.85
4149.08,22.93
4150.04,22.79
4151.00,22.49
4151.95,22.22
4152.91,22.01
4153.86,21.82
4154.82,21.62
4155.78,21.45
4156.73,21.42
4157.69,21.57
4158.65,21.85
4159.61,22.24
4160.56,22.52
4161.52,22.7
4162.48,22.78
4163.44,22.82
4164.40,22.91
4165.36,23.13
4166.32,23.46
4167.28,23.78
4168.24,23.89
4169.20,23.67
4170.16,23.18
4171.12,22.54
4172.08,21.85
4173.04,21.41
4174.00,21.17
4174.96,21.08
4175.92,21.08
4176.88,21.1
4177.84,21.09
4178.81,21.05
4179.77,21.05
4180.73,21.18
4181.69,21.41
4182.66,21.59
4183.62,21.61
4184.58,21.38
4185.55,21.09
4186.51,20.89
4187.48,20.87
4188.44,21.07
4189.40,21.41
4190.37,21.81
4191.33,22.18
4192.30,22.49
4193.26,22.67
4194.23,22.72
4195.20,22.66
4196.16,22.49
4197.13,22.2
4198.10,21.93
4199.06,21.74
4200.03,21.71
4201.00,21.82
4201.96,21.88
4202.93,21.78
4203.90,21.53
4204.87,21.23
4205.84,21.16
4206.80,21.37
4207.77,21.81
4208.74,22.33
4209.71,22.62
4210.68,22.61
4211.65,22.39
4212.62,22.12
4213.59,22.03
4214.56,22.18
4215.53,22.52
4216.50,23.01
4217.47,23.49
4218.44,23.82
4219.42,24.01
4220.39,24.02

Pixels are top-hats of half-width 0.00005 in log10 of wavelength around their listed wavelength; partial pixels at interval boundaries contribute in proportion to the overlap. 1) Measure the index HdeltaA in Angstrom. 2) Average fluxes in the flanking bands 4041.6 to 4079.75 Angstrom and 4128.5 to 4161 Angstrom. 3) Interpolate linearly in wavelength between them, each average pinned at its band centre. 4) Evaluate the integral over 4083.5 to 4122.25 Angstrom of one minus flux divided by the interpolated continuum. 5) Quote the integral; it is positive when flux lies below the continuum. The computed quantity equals 7.2 Angstrom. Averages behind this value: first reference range 22.8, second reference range 22.6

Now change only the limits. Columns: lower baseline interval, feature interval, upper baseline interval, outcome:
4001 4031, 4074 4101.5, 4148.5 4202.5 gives 3.4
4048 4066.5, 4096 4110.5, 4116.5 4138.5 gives 3.8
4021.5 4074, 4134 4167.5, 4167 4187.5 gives -0.9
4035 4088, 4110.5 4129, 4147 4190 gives 1.3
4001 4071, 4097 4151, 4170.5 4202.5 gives 4.0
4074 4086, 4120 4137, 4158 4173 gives -0.1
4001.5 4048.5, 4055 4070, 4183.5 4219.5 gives 0.1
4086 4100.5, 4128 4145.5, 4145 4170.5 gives -1.6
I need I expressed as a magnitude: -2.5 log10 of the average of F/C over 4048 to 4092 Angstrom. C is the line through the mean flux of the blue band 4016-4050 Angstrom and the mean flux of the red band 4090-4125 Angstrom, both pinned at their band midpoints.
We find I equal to -0.07 mag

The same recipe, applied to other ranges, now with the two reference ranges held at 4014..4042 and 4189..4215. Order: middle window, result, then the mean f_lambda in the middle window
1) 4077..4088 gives 0.07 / 21.6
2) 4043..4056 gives 0.03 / 22.7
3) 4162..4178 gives -0.01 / 22.4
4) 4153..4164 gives 0.02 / 22.1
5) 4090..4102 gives 0.29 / 17.5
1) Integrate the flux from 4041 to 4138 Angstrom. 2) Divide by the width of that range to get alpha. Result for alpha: 21.1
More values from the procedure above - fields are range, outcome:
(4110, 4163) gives 21.9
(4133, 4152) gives 22.8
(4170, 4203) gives 21.7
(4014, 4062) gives 23.3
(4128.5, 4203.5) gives 22.3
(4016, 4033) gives 23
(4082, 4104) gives 18.7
